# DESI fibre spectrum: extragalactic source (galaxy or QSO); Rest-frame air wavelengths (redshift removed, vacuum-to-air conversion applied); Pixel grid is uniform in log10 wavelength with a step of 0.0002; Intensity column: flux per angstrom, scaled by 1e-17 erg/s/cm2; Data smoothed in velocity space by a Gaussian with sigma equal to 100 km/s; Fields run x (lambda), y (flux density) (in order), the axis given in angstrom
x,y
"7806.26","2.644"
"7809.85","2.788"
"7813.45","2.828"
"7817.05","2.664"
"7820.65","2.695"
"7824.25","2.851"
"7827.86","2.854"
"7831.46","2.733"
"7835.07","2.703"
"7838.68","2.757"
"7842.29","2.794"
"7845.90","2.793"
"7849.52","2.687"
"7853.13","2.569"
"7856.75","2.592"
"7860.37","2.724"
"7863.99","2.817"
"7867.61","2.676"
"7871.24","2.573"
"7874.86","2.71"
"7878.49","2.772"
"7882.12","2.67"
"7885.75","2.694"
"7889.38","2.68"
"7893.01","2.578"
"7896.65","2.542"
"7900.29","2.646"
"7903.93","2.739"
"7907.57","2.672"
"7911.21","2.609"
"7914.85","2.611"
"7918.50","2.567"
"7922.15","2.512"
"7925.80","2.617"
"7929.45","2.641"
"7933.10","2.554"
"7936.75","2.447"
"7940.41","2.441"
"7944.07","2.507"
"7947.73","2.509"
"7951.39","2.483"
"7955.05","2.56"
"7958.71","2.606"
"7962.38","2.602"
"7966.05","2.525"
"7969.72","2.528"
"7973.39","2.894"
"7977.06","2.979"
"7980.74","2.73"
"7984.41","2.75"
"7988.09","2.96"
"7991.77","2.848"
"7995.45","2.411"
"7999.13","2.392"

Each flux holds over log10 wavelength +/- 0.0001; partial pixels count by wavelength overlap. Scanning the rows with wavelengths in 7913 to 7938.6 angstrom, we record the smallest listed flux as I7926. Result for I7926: 2.447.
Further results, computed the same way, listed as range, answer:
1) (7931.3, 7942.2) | 2.441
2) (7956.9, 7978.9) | 2.525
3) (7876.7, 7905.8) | 2.542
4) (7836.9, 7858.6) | 2.569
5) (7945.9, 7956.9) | 2.483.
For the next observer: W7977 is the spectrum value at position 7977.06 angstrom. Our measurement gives 2.979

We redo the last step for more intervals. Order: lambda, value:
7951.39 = 2.483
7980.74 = 2.73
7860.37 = 2.724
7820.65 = 2.695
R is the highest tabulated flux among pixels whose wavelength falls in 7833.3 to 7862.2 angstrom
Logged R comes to 2.794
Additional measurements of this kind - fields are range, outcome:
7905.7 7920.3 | 2.672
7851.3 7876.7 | 2.817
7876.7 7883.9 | 2.772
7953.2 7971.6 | 2.606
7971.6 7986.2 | 2.979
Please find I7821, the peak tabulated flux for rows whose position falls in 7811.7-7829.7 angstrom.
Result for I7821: 2.854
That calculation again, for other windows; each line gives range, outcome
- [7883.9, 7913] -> 2.739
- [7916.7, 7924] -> 2.567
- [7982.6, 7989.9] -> 2.96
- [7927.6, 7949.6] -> 2.641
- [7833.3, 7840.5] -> 2.757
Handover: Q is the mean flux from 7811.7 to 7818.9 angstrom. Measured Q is 2.74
